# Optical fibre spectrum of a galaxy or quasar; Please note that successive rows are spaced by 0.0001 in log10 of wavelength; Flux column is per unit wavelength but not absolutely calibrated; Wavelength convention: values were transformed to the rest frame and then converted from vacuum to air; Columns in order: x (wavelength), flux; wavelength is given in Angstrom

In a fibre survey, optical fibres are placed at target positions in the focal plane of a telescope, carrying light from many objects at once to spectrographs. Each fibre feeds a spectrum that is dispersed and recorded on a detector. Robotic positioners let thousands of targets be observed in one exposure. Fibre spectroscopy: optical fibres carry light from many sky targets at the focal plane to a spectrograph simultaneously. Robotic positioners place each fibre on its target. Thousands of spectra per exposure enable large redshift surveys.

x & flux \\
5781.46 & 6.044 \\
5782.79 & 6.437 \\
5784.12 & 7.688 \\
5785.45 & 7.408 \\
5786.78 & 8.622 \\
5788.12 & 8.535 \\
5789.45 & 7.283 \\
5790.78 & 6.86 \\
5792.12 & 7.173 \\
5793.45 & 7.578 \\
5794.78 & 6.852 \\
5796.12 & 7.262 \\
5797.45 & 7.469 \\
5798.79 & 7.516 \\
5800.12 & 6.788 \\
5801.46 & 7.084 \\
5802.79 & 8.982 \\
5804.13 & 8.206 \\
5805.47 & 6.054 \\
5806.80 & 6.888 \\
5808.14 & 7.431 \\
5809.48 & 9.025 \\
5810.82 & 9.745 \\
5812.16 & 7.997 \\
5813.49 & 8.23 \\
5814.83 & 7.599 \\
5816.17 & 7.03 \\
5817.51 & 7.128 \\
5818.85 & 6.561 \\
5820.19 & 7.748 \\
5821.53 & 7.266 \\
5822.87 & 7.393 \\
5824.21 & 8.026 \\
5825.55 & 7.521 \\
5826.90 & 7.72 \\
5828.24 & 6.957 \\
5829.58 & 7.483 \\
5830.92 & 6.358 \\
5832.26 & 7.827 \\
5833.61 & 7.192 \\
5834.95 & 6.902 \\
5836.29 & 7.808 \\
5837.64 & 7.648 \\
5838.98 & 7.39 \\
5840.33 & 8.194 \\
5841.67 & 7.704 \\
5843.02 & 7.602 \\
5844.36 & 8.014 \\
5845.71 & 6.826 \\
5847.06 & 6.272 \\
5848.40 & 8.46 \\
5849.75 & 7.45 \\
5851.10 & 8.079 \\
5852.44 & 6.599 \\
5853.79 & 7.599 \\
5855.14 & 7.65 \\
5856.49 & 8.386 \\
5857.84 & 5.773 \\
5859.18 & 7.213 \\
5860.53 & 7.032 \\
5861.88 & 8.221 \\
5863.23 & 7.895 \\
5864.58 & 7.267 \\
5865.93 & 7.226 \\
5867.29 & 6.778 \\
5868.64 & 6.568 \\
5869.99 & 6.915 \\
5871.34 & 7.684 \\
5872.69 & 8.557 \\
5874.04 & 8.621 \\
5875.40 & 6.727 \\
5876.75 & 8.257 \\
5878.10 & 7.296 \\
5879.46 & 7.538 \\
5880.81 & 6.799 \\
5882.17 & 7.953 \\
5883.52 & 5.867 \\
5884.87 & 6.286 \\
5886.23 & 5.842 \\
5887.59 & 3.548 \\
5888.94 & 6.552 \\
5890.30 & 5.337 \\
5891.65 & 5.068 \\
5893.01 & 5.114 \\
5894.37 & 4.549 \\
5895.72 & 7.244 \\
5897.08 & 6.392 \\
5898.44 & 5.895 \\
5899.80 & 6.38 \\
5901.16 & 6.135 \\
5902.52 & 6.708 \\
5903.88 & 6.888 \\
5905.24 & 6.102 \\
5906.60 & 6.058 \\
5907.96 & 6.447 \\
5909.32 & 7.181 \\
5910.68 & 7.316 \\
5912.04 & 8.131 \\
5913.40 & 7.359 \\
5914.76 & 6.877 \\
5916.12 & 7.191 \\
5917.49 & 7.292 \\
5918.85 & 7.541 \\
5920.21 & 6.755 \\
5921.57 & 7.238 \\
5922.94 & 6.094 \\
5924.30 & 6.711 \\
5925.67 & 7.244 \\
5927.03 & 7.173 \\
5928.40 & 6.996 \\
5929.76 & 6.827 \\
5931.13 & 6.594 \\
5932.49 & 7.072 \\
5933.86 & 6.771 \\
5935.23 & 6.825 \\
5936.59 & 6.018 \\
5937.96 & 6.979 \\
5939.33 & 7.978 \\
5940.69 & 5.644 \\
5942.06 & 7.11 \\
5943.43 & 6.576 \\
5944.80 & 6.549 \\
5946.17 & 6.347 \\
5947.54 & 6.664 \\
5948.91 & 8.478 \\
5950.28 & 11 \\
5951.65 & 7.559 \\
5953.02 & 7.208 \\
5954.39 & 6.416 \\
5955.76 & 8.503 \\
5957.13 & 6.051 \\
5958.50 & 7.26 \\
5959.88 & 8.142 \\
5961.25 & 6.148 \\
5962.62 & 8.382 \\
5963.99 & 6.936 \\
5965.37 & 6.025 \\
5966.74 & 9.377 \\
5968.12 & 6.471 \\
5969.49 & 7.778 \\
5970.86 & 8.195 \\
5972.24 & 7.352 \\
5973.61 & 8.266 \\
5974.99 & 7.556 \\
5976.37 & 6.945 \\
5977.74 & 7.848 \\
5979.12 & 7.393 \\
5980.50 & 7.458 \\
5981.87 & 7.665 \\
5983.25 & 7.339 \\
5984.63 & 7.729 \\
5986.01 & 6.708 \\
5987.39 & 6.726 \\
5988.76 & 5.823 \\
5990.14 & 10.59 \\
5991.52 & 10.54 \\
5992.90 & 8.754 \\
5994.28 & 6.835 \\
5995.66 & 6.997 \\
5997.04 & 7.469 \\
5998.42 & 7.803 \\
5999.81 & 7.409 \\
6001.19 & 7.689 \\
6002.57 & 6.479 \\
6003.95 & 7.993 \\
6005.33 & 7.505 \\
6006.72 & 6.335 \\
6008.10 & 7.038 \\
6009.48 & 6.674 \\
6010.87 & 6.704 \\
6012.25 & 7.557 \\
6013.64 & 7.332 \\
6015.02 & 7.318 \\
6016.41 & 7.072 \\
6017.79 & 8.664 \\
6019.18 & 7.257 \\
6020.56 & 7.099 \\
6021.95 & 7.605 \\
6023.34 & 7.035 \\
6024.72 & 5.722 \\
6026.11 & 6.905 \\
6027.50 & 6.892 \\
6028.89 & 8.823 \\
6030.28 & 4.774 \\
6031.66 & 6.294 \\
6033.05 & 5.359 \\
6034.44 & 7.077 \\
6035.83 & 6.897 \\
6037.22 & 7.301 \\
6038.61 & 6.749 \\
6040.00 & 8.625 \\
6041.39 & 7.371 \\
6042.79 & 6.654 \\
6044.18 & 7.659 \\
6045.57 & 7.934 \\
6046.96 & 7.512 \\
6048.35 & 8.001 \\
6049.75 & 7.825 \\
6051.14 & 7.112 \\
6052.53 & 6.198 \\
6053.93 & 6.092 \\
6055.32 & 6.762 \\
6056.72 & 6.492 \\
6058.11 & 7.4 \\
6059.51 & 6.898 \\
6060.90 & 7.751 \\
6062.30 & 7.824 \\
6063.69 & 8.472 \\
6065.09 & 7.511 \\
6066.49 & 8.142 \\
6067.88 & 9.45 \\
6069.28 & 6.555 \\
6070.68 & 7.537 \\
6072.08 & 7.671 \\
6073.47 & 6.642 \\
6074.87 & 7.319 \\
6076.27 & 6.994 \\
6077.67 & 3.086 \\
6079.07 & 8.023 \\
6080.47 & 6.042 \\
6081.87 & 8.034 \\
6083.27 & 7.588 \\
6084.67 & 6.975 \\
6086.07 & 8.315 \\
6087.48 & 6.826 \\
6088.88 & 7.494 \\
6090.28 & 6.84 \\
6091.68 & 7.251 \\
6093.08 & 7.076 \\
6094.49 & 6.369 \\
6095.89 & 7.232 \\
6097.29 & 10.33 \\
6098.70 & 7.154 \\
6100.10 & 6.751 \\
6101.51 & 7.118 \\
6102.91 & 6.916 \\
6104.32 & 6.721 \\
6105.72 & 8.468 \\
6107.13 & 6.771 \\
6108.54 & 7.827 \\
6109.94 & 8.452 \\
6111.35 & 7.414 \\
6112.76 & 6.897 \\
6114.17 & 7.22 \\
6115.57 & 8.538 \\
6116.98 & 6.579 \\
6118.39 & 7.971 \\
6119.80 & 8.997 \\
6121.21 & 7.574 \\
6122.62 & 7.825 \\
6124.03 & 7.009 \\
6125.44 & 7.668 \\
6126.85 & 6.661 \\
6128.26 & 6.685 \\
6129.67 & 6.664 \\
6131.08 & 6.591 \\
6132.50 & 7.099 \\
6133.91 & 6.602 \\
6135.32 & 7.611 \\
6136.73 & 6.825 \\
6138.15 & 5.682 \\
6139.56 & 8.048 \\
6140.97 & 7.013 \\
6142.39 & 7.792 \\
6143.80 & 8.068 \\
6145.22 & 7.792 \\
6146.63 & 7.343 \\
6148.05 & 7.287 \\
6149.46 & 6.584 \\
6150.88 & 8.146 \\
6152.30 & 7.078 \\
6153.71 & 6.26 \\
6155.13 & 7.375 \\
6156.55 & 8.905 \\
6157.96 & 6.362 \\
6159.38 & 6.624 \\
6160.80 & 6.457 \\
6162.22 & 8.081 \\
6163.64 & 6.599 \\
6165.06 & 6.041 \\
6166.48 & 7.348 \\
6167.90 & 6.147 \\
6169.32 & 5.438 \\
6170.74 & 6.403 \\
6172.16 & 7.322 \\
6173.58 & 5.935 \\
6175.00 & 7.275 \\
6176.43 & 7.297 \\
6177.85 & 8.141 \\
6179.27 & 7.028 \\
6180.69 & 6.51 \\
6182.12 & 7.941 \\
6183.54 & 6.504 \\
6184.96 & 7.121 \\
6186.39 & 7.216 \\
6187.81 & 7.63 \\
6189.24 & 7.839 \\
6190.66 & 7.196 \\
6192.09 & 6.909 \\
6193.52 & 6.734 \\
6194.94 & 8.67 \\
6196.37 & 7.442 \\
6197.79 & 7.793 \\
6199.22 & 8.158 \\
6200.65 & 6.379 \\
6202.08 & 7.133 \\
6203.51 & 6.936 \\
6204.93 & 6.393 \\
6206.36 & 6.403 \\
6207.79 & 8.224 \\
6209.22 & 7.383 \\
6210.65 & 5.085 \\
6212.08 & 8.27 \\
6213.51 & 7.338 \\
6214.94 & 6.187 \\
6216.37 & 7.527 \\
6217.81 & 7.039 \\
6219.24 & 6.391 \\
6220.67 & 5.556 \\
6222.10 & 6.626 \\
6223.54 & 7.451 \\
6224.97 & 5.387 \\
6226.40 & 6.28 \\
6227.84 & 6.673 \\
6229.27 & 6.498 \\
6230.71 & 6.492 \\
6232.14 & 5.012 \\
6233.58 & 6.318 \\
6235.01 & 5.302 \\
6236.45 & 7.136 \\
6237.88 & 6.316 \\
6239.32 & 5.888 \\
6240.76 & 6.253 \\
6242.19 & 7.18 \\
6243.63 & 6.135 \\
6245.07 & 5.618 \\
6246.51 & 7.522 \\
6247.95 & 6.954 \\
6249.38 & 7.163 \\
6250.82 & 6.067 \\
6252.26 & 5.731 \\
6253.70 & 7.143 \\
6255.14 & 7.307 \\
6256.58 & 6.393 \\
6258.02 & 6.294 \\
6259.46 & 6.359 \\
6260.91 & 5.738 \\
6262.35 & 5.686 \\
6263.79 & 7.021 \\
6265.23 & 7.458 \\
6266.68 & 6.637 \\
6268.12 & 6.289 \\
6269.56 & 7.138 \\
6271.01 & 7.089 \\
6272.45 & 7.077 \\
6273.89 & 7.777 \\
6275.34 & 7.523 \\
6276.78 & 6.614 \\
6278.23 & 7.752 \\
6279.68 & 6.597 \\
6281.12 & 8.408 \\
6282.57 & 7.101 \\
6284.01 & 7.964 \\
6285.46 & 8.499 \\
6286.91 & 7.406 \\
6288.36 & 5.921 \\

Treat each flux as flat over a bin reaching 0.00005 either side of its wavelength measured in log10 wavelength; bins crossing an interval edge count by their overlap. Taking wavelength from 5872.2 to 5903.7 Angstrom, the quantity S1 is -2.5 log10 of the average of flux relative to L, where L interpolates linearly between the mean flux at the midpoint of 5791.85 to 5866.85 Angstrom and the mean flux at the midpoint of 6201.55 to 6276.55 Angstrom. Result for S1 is 0.143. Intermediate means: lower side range 7.49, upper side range 6.63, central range 6.46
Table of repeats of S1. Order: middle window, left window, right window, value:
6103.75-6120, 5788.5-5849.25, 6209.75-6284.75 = -0.103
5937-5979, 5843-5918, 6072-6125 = -0.050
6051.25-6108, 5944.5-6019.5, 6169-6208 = 0.016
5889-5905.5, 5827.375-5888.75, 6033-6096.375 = 0.204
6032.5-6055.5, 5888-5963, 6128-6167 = -0.025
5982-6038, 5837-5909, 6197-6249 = -0.068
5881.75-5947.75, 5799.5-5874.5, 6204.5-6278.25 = 0.122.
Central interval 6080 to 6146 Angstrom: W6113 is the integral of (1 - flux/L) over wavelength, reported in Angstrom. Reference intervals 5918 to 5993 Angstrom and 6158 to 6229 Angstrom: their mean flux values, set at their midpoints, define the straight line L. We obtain -2.6 Angstrom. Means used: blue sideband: 7.34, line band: 7.35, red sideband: 6.94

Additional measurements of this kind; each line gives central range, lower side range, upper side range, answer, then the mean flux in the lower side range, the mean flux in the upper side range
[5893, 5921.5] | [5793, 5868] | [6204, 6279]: 2.4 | 7.48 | 6.64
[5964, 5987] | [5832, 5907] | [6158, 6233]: -1.8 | 6.96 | 6.89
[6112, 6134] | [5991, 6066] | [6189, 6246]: -1.0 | 7.25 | 6.73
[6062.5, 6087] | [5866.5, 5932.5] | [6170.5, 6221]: -1.3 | 6.73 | 7.11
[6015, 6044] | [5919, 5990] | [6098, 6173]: 0.7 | 7.22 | 7.18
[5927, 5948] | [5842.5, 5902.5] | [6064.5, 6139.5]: 0.8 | 6.89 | 7.28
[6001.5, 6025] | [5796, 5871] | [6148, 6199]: 0.3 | 7.47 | 7.11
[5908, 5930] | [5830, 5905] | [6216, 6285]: -0.5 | 6.98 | 6.67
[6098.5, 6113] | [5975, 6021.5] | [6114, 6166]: -0.1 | 7.48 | 7.23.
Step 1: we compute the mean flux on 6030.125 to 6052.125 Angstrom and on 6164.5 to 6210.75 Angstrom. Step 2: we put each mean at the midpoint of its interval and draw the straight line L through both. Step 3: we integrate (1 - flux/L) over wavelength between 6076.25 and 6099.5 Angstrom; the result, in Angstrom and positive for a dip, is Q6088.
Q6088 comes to -0.2 Angstrom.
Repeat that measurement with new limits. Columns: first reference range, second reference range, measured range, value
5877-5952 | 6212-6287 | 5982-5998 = -2.5 Angstrom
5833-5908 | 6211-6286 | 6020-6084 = -2.7 Angstrom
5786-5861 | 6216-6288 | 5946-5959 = -0.6 Angstrom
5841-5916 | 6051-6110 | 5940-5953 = -0.5 Angstrom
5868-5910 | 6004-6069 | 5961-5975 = -1.3 Angstrom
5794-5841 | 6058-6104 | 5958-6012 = -0.8 Angstrom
